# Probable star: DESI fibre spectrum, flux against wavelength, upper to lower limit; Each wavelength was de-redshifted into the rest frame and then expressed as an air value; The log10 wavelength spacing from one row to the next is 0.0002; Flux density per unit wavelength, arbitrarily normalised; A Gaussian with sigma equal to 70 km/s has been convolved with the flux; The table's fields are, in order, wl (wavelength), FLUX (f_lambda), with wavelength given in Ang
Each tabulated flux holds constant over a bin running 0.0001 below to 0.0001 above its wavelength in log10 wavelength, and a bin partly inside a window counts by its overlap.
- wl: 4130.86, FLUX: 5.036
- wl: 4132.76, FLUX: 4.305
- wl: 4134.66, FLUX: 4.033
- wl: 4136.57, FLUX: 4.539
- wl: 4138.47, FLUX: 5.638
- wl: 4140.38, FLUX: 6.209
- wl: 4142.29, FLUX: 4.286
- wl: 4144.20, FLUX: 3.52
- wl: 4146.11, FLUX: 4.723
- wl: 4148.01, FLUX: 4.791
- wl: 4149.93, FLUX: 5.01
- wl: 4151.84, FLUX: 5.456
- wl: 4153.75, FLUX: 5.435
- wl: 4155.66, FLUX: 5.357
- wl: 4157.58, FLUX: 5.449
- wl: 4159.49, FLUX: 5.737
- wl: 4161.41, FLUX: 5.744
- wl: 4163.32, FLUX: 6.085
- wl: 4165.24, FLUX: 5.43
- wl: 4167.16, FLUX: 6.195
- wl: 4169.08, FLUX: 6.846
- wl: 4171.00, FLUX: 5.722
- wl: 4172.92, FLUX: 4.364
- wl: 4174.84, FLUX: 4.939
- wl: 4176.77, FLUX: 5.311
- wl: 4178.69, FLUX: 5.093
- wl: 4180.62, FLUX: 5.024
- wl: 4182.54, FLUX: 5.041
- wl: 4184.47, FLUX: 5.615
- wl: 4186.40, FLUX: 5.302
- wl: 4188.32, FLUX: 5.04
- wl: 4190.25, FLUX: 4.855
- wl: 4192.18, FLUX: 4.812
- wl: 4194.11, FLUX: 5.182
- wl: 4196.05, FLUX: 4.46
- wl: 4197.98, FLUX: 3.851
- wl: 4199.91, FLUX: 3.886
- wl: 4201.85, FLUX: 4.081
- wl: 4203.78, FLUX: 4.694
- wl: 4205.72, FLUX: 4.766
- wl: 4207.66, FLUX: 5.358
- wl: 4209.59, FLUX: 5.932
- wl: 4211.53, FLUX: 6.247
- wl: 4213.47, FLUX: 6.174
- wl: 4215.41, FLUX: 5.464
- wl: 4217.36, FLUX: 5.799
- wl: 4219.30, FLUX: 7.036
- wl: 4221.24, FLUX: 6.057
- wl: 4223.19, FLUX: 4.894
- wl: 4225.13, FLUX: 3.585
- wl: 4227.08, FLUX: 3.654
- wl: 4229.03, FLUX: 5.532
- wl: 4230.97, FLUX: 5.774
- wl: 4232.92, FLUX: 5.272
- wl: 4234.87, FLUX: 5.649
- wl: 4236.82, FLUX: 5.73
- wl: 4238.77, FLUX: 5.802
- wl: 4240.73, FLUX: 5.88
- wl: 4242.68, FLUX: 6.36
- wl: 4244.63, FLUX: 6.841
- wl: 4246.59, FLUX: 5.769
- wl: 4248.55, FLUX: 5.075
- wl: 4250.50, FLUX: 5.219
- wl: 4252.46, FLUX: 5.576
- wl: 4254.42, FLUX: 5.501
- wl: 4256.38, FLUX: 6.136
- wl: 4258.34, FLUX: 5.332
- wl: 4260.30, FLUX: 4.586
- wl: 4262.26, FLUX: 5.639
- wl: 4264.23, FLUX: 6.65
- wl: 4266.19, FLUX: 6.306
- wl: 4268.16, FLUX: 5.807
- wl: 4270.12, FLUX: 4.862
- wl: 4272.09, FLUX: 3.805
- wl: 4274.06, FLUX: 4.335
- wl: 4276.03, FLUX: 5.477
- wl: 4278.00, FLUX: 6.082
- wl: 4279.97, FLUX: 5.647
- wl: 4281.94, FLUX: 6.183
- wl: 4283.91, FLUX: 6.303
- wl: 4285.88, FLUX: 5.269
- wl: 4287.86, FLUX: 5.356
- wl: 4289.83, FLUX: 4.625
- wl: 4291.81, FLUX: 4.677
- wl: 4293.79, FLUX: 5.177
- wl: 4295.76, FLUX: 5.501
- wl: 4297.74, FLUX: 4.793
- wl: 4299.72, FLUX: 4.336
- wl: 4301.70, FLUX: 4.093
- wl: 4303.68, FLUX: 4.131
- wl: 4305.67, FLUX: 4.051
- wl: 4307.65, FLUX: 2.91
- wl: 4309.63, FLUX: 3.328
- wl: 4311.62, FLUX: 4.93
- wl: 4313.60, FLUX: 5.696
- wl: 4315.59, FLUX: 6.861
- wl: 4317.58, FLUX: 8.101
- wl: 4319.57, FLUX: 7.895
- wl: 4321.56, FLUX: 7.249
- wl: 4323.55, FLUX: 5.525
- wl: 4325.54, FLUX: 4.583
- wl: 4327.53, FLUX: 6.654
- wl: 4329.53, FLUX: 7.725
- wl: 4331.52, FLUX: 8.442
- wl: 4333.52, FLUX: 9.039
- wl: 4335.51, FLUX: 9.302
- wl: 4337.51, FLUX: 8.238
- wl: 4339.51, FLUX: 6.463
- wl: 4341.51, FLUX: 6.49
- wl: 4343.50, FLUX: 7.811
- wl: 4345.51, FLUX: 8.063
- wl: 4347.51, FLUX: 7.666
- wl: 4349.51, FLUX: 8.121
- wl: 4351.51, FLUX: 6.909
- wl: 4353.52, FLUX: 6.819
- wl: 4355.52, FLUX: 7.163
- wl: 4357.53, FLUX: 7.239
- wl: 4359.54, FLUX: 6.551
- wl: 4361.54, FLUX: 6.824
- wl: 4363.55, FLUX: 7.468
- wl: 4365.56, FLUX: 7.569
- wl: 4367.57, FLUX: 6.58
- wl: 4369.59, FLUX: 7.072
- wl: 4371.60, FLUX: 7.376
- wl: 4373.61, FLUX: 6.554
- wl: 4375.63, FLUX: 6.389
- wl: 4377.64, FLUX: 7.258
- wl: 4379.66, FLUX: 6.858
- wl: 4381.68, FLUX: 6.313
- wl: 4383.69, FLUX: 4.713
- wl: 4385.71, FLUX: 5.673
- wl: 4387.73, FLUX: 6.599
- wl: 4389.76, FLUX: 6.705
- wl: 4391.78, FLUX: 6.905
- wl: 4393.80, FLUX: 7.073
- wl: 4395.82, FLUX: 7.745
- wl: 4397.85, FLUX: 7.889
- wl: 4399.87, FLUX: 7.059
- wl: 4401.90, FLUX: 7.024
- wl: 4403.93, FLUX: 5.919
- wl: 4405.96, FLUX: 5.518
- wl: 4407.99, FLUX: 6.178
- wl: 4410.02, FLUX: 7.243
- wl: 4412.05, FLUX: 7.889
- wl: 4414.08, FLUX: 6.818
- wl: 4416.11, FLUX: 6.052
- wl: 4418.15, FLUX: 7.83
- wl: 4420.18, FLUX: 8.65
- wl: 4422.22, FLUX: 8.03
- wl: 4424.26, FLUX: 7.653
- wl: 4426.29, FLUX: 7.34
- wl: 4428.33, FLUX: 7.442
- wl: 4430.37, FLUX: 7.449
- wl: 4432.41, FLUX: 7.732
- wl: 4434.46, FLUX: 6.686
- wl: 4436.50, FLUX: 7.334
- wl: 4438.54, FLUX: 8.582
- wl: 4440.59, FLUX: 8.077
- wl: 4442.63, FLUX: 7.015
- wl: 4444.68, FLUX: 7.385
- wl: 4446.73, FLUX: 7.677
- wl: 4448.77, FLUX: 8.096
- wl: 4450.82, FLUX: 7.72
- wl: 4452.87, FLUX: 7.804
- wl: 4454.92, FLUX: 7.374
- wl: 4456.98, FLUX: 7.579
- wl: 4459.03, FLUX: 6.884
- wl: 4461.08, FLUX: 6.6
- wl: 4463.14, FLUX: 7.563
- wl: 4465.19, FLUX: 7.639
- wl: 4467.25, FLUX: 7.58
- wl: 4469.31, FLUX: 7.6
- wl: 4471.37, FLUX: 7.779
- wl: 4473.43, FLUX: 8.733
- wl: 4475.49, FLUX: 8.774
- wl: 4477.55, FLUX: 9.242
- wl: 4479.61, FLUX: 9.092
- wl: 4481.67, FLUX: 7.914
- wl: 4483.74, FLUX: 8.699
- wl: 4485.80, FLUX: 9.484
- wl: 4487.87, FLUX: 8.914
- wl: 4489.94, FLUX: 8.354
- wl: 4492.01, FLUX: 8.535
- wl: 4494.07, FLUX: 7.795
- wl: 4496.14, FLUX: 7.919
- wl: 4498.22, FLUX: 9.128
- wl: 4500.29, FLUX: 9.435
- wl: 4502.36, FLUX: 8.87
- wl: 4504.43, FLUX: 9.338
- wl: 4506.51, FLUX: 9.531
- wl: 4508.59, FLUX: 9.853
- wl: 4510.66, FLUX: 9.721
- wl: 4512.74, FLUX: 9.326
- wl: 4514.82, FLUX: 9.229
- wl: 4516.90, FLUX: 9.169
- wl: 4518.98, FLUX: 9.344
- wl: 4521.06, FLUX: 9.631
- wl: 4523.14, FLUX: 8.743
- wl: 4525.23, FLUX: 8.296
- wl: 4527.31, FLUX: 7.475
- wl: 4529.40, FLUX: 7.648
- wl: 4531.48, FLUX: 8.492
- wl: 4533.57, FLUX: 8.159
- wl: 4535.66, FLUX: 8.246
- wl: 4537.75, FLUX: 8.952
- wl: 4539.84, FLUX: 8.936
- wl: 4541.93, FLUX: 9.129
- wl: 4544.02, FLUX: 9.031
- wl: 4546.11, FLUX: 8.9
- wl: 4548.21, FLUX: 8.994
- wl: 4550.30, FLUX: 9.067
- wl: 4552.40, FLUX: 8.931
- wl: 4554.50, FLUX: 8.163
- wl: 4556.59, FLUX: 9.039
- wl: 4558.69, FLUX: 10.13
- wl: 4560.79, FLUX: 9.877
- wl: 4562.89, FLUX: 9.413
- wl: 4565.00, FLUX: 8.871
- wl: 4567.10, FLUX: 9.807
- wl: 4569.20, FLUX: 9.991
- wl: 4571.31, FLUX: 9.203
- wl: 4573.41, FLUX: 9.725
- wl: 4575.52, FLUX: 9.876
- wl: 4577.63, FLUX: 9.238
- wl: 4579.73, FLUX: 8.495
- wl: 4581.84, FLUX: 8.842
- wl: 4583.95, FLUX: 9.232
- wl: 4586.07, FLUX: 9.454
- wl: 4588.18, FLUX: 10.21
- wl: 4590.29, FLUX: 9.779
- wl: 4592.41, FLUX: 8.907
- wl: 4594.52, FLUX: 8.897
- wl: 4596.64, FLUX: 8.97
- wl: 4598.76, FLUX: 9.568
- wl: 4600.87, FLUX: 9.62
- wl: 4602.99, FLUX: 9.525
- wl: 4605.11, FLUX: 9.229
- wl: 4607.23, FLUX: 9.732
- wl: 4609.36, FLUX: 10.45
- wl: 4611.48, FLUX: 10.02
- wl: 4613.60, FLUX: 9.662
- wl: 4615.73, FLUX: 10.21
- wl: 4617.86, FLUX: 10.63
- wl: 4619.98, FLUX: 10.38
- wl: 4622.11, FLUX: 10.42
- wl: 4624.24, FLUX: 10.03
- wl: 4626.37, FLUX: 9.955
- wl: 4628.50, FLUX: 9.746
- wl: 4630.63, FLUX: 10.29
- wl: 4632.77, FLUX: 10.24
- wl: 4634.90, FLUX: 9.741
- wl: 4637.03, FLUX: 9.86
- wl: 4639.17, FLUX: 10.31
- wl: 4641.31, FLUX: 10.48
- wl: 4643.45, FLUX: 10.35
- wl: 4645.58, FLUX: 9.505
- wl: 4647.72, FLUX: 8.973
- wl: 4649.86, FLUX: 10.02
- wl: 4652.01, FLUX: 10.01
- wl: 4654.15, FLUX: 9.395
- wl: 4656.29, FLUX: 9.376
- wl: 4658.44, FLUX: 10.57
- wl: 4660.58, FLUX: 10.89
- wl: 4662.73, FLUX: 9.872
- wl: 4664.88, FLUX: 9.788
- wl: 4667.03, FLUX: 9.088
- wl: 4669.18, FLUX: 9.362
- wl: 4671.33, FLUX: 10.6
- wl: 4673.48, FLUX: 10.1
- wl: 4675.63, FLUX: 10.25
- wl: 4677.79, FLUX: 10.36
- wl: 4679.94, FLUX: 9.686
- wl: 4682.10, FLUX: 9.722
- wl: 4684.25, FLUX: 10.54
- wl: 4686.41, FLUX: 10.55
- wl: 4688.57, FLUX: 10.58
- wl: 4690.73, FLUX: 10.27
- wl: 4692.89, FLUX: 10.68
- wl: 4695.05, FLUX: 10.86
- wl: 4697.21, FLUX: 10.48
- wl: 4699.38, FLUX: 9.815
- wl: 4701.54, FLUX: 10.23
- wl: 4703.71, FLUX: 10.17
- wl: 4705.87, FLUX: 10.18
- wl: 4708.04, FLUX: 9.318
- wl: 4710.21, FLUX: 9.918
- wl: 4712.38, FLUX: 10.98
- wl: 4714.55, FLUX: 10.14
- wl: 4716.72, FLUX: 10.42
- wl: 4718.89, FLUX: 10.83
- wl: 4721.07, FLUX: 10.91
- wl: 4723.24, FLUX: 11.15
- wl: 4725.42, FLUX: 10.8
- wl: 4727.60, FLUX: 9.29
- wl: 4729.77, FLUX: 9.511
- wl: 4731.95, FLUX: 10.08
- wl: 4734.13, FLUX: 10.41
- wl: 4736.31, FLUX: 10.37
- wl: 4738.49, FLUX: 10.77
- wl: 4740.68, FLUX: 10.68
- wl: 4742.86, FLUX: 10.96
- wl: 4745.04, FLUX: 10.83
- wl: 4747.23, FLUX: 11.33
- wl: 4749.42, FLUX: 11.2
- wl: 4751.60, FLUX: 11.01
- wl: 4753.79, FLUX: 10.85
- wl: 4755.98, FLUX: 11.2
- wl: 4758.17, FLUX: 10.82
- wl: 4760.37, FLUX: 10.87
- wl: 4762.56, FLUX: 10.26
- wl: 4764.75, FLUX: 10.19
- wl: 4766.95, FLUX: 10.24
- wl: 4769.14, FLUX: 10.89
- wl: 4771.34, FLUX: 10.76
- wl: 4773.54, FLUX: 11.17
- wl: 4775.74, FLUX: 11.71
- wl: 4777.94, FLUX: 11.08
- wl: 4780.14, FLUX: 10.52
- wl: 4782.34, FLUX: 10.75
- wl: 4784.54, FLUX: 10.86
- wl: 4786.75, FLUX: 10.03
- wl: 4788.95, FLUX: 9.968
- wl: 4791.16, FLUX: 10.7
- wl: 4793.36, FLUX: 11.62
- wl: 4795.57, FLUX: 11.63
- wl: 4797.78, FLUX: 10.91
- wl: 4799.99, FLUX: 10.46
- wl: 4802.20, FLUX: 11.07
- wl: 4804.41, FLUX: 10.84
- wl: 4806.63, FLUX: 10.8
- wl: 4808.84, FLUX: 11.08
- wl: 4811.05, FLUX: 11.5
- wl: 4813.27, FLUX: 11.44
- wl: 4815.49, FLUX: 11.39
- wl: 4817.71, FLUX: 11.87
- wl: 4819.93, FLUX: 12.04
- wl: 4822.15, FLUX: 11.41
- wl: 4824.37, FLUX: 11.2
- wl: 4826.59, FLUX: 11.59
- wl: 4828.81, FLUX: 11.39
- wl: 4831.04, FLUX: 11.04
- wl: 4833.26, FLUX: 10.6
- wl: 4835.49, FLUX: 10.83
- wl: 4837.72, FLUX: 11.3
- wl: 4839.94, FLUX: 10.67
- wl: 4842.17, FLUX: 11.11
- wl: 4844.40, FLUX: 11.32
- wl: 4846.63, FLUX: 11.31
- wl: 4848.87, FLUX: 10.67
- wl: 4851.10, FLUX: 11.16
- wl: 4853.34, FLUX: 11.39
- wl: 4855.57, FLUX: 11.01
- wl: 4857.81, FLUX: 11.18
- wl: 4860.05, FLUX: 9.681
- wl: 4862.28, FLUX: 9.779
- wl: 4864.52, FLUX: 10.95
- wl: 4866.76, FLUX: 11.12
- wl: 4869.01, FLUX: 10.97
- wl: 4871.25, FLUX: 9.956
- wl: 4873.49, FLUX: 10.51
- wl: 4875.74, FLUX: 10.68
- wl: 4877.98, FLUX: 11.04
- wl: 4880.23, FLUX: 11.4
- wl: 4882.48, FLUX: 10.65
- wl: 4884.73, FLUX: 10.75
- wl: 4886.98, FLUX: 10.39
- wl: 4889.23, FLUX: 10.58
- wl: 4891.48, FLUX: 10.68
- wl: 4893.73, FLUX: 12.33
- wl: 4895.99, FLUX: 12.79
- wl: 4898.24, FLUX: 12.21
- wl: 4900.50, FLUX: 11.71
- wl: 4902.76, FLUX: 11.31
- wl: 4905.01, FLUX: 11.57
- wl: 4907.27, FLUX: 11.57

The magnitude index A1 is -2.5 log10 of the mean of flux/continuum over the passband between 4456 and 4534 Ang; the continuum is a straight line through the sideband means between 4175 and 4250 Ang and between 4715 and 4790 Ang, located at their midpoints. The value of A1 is -0.056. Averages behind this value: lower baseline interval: 5.28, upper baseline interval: 10.7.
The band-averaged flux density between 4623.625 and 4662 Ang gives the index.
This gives 9.98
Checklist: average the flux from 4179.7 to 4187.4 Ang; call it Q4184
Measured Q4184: 5.25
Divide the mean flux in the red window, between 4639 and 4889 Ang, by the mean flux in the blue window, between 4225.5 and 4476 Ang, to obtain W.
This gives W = 1.63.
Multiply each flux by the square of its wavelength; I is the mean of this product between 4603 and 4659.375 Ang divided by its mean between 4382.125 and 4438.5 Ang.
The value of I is 1.56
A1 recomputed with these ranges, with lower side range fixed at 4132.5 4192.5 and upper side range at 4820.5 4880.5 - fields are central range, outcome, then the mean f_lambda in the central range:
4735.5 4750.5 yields -0.09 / 10.9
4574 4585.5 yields -0.06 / 9.17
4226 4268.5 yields 0.05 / 5.63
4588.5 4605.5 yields -0.06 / 9.36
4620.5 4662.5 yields -0.09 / 10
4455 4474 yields 0.03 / 7.51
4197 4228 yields 0.11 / 5.1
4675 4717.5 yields -0.07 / 10.3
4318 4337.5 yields -0.13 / 7.44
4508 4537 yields -0.08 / 8.79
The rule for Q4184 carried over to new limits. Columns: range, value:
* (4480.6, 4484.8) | 8.33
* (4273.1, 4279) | 5.3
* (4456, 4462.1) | 7.03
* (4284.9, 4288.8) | 5.3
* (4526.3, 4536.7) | 8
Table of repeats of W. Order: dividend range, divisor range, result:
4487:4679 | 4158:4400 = 1.60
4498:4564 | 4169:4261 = 1.70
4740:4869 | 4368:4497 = 1.47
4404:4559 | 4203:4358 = 1.40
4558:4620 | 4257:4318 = 1.85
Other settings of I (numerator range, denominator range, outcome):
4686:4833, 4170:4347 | 2.40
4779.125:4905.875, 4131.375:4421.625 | 2.39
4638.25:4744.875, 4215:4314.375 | 2.35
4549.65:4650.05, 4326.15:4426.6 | 1.49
